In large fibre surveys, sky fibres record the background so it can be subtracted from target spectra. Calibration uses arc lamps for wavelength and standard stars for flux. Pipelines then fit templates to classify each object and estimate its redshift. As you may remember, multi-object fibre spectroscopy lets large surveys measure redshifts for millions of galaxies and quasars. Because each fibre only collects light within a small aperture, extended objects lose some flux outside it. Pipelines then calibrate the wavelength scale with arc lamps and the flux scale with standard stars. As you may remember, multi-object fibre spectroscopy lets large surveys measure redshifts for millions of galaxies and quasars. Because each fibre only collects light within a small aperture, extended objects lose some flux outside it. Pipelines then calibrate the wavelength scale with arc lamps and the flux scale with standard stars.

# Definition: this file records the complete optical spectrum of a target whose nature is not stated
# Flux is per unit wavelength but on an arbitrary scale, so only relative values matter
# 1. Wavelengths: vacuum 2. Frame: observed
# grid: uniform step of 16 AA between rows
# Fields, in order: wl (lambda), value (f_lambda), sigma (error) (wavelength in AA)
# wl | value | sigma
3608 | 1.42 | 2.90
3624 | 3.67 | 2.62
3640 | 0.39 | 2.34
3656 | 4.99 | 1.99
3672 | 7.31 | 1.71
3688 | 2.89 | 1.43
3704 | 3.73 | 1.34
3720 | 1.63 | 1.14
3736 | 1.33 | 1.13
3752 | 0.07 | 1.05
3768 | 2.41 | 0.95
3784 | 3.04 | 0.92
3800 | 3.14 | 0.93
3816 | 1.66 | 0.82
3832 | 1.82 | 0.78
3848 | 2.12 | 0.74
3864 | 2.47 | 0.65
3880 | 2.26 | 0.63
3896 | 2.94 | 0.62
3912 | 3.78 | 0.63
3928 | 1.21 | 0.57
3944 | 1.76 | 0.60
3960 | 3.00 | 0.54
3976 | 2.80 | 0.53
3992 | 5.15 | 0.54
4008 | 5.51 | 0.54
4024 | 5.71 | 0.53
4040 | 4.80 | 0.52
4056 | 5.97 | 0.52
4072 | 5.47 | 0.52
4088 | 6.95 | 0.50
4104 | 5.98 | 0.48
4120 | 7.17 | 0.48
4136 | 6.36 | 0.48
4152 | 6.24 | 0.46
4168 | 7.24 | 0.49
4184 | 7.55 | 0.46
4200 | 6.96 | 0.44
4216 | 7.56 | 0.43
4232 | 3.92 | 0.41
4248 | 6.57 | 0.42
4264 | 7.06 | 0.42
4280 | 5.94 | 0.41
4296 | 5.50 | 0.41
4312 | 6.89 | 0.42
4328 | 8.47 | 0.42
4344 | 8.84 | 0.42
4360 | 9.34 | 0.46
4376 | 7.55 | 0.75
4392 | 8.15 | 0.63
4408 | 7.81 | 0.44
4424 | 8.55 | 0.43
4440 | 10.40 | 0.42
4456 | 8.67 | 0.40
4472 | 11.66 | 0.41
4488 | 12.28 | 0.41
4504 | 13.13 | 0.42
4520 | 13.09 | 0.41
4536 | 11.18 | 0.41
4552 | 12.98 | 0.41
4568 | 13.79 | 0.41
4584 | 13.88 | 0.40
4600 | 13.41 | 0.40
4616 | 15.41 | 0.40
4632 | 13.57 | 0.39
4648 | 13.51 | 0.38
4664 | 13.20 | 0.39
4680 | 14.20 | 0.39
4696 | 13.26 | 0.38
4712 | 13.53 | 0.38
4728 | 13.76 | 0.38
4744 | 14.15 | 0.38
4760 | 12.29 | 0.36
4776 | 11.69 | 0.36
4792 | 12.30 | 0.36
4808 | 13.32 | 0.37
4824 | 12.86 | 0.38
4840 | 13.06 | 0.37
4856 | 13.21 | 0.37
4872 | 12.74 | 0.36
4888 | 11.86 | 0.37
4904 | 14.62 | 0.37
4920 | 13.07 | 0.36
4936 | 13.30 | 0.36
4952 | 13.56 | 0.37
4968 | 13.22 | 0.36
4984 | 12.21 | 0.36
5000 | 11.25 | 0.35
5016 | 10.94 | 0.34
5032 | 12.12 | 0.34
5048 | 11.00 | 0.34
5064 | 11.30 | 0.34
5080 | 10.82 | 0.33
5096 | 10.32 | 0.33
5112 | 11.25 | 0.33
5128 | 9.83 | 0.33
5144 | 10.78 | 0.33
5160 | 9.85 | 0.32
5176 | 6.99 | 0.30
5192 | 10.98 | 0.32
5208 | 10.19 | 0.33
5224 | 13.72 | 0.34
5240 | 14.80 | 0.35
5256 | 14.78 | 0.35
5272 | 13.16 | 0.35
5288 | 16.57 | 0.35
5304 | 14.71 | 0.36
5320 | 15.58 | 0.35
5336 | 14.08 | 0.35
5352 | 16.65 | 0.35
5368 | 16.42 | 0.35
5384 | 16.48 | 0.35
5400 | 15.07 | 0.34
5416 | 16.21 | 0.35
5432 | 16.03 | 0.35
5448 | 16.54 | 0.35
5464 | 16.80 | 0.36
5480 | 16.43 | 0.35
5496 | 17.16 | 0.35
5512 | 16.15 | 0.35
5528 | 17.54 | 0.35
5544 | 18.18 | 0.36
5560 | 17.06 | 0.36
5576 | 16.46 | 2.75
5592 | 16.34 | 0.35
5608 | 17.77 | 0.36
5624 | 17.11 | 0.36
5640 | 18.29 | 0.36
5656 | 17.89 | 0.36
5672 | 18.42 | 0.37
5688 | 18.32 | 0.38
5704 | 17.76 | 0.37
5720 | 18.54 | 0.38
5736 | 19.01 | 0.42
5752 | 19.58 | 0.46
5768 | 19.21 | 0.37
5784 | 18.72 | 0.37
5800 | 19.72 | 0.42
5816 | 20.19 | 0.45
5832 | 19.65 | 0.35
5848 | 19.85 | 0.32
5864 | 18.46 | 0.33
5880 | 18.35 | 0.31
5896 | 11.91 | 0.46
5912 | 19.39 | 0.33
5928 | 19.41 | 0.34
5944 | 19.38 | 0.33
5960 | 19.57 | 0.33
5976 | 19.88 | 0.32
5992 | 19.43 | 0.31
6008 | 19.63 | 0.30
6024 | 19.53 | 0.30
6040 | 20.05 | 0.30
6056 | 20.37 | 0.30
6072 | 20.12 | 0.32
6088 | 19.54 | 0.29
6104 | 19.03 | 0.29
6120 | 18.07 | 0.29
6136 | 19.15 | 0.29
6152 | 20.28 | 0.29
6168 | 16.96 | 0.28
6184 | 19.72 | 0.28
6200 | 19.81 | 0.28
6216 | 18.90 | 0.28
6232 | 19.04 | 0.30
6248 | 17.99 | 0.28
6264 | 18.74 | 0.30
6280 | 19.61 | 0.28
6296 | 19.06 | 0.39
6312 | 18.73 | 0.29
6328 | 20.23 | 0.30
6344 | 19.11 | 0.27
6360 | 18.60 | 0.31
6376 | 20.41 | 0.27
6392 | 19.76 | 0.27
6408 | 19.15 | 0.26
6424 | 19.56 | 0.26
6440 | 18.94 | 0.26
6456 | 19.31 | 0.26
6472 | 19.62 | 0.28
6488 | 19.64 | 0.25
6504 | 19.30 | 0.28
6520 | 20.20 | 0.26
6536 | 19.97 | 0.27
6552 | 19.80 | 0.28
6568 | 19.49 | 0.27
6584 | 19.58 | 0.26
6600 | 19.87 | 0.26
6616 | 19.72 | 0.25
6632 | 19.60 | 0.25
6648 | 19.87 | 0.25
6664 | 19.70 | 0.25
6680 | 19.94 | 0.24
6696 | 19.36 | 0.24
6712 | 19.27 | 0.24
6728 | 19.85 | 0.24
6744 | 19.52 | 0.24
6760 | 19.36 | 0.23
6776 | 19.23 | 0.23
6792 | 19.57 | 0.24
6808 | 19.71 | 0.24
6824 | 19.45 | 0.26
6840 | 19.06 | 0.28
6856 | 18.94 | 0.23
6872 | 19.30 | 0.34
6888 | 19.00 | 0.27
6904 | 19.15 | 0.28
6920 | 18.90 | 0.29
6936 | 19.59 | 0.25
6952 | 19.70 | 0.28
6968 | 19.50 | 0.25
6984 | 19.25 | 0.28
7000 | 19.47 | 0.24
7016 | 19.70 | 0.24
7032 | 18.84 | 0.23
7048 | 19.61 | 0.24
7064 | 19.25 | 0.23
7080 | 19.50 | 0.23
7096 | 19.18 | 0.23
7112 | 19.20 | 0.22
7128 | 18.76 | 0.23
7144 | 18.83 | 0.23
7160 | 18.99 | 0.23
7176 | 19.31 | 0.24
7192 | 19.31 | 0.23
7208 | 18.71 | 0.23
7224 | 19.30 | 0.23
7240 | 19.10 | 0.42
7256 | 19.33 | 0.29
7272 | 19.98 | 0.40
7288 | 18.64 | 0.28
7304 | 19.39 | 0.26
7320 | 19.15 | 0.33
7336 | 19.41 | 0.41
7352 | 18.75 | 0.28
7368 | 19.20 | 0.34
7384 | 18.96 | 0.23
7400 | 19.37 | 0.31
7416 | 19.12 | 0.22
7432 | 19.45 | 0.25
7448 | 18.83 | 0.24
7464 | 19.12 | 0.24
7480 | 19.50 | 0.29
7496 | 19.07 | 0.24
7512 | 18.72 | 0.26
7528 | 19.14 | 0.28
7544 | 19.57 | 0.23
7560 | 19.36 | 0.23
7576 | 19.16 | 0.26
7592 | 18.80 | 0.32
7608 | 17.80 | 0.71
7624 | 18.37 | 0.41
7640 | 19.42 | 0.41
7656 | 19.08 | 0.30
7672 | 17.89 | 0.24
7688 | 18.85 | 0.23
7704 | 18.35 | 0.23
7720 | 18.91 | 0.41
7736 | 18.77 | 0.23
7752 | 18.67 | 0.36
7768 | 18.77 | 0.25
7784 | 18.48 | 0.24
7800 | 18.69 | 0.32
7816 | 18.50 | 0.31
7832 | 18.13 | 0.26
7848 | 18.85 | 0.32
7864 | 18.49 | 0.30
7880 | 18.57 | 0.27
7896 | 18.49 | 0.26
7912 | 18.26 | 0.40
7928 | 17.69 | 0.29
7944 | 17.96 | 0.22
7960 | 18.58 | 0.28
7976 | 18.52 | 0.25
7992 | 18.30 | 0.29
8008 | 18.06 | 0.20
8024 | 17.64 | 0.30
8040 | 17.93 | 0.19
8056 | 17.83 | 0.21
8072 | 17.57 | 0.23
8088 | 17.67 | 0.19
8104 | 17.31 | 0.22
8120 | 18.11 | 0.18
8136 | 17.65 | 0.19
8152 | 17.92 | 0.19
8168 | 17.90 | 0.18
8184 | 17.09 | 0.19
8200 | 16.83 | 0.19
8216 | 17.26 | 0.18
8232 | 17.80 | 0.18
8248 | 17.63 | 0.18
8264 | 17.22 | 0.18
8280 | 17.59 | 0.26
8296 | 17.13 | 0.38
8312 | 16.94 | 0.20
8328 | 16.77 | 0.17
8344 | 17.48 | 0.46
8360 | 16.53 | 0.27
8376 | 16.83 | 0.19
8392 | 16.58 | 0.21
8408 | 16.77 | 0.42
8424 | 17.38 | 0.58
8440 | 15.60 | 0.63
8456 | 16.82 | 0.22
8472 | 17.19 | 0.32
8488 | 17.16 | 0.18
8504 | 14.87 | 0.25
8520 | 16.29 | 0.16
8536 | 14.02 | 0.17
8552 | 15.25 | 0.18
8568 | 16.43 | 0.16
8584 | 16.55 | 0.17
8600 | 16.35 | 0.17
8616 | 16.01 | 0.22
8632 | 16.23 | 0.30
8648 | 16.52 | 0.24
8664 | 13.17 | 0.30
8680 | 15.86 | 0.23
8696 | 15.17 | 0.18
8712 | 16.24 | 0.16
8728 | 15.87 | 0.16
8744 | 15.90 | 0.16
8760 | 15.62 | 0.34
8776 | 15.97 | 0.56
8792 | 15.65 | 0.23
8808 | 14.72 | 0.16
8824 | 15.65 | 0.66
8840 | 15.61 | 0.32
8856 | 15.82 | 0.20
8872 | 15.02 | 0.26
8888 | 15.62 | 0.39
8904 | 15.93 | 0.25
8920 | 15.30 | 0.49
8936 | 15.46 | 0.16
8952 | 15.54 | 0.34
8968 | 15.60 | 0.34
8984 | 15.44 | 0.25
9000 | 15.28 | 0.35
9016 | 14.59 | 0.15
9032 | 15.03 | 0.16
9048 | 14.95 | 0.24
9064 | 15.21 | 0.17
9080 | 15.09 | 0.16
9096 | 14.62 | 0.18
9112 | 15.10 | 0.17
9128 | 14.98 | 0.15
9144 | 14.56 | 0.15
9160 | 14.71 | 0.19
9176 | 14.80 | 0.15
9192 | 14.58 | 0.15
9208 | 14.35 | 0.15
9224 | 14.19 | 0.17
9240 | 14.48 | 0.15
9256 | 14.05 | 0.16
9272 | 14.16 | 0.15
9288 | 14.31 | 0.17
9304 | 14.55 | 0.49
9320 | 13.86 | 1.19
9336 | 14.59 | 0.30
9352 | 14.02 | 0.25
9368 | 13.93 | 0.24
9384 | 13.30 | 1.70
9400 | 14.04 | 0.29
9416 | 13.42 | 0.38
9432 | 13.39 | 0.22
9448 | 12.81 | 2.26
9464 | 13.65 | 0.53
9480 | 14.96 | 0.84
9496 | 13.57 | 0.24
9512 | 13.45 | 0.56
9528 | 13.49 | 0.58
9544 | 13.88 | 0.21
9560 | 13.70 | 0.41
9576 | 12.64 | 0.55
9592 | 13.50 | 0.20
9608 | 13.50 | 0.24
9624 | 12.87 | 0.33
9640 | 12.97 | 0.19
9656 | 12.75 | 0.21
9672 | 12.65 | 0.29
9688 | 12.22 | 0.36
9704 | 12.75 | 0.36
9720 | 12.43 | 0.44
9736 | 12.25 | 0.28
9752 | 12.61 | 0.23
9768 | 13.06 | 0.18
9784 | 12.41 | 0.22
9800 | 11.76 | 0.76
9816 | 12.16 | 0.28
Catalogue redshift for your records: 0.000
